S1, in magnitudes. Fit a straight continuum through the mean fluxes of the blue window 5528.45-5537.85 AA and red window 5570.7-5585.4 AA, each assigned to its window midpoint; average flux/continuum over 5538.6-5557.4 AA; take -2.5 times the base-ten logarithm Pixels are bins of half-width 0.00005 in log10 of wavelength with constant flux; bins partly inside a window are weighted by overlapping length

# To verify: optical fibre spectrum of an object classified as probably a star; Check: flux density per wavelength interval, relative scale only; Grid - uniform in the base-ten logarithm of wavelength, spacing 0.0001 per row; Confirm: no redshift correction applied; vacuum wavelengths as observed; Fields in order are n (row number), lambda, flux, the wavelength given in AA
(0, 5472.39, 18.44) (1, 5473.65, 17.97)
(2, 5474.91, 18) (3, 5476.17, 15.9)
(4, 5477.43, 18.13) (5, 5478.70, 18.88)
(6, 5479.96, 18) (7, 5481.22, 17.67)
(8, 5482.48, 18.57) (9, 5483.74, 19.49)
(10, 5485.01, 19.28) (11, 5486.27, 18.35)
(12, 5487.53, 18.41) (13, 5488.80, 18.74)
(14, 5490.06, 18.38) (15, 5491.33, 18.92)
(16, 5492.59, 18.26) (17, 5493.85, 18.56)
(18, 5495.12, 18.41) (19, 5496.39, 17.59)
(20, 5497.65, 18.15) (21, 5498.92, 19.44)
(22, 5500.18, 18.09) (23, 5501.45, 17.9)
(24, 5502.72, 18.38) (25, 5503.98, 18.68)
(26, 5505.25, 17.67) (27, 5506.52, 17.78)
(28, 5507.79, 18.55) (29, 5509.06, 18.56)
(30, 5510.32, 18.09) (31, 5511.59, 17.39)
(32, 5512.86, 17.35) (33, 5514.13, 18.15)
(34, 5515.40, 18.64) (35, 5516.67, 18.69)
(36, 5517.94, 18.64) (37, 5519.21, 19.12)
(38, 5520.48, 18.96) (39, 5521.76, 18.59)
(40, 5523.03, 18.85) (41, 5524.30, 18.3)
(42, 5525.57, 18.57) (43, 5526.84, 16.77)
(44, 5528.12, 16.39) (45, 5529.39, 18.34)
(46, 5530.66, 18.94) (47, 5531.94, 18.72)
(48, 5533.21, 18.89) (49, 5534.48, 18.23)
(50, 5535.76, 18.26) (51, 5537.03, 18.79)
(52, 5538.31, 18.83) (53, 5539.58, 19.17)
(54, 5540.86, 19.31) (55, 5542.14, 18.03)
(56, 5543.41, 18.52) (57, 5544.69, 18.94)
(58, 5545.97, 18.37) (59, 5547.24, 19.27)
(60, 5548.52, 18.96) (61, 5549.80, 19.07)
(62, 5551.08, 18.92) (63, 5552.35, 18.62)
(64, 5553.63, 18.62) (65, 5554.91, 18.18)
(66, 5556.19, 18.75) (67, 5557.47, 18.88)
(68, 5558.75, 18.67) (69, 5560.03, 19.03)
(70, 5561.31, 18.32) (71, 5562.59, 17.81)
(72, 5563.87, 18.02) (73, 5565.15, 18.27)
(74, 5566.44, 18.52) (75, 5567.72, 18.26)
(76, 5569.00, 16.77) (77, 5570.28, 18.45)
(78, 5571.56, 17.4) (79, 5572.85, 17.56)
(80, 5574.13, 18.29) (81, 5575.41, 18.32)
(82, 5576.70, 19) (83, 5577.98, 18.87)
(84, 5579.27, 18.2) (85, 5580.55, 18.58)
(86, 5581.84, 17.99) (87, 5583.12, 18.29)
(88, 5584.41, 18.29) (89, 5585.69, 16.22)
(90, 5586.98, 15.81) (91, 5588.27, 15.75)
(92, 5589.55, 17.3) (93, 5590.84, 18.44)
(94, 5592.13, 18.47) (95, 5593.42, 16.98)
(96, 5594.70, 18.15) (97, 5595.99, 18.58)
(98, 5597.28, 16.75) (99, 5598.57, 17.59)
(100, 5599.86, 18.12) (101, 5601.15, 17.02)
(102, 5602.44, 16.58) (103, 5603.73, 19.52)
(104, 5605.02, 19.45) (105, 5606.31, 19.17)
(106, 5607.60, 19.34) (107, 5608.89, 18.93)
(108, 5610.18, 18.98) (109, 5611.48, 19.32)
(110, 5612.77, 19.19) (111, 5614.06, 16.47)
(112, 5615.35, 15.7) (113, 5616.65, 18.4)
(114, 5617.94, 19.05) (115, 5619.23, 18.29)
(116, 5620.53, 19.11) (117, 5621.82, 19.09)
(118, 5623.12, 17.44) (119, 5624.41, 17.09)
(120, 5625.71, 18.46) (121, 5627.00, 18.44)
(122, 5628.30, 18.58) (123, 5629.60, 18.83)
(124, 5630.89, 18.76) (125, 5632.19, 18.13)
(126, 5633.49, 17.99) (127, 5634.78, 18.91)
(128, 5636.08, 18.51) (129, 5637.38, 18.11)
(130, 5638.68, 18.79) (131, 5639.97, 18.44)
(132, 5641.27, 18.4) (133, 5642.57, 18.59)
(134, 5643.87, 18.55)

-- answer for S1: -0.02 mag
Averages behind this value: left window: 18.5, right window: 18.2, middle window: 18.8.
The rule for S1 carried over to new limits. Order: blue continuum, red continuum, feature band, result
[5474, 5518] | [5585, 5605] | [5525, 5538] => -0.01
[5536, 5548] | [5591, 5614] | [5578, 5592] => 0.05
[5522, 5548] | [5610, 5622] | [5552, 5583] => 0.01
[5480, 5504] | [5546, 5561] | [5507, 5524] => 0.01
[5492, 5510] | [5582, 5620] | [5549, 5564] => -0.03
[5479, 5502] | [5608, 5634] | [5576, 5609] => 0.02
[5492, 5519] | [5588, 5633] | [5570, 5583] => 0.00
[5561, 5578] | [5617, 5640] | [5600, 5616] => 0.00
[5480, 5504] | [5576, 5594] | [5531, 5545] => -0.03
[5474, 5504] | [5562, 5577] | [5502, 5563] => -0.02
